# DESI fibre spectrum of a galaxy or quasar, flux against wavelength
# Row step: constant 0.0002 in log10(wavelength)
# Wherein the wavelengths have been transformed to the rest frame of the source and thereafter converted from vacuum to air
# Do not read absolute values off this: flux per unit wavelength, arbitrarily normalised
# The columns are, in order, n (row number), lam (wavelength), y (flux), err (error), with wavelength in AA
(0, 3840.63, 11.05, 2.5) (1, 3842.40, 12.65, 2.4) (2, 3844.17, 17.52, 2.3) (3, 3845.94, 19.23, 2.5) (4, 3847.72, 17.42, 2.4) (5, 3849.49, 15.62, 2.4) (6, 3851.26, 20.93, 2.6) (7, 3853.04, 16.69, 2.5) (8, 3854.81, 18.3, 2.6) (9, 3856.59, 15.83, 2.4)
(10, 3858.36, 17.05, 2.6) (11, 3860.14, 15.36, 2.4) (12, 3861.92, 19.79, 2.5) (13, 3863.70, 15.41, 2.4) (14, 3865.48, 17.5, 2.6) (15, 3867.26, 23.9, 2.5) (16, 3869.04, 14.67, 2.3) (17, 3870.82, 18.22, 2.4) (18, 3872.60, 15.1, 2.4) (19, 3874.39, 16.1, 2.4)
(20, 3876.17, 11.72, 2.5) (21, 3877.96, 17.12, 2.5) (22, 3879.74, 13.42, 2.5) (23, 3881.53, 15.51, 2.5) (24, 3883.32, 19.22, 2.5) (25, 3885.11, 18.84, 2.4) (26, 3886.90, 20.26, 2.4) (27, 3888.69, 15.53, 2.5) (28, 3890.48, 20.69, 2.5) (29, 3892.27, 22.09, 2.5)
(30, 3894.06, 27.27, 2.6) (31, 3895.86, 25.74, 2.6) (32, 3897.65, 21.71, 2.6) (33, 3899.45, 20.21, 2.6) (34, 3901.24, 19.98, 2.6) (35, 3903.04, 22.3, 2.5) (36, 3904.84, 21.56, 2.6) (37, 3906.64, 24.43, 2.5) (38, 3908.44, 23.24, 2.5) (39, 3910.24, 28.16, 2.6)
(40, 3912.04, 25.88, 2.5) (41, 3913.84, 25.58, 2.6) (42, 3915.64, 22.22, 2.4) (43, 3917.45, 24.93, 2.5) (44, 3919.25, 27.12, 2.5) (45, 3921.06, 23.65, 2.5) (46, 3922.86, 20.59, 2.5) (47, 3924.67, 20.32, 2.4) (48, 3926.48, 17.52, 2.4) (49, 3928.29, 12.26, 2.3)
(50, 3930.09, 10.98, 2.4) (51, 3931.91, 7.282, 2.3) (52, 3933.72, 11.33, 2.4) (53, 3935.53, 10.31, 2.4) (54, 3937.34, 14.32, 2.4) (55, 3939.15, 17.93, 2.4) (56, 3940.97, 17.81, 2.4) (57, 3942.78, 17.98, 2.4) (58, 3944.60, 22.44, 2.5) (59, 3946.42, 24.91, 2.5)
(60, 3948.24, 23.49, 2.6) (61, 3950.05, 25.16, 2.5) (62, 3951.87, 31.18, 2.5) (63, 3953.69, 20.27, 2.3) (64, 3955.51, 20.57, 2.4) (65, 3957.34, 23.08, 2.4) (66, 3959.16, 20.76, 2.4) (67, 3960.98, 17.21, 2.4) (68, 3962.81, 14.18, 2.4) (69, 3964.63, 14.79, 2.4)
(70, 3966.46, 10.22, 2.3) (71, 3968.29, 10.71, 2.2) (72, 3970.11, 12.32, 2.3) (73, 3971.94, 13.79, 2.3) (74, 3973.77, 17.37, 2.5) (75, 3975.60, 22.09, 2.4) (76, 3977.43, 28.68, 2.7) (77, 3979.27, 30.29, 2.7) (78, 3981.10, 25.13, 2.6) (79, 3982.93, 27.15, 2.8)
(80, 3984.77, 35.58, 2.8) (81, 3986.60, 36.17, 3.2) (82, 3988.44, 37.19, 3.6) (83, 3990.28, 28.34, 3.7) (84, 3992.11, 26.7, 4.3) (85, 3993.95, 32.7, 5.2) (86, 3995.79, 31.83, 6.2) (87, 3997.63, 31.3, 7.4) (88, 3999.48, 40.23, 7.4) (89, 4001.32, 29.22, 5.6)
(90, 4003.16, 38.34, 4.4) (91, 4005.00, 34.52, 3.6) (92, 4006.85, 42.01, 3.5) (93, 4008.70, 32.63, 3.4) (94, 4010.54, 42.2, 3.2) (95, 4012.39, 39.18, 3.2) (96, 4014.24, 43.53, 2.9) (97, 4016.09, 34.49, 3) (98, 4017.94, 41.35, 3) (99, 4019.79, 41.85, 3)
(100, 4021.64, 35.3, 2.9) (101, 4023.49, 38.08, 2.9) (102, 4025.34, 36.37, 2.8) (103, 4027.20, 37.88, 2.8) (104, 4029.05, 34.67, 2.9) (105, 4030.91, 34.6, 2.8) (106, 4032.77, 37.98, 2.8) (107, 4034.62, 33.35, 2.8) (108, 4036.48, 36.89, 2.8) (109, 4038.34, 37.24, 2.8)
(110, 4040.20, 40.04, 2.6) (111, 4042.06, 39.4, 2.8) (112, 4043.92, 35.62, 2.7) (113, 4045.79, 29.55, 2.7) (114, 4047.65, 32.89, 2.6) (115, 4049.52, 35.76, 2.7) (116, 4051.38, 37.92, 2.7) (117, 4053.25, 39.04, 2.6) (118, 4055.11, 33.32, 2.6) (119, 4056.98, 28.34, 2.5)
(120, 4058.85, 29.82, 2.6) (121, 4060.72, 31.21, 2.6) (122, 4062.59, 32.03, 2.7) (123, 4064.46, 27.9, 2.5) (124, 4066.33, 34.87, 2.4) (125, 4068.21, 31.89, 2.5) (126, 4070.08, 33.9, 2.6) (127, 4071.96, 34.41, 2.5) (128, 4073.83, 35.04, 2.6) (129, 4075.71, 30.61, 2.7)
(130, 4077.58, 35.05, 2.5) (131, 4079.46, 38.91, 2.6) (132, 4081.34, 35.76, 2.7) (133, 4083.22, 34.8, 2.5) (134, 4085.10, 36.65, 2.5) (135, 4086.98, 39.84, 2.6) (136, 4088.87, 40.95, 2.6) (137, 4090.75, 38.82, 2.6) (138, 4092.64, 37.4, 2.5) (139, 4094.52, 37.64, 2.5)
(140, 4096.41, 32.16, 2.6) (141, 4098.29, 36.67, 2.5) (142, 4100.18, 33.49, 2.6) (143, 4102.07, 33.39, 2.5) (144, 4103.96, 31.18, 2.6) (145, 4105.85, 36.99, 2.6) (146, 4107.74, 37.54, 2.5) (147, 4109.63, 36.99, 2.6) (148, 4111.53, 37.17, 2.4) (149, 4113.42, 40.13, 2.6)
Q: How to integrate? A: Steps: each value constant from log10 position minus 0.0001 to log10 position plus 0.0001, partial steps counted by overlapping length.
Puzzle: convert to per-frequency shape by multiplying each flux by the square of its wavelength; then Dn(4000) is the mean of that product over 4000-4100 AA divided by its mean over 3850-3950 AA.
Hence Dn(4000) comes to 2.0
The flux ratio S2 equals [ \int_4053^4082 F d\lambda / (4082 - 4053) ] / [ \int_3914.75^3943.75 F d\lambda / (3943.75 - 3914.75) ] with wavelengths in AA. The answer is 1.9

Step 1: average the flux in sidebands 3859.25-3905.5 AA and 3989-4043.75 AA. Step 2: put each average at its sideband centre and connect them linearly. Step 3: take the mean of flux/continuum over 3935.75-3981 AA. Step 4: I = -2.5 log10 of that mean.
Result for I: 0.41 mag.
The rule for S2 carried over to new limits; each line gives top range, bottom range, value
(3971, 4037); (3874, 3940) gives 1.73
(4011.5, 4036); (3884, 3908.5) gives 1.74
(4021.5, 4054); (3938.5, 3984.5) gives 1.76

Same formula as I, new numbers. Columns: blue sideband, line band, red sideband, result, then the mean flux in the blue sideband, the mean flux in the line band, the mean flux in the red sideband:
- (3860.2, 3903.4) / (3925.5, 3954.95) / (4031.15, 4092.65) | 0.33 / 18.7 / 17.9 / 35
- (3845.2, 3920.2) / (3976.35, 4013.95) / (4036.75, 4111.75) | -0.17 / 19.8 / 33.6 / 35.1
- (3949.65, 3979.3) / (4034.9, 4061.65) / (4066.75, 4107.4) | -0.15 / 19.1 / 34.7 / 35.5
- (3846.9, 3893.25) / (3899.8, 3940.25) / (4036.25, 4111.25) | 0.10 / 17.4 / 19.6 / 35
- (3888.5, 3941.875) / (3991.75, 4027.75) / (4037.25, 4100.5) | -0.24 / 20.1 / 36.6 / 35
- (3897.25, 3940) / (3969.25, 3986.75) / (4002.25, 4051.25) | 0.21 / 19.7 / 24.4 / 37.2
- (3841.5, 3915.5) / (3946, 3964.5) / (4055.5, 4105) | 0.15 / 19.3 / 21.7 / 34.3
